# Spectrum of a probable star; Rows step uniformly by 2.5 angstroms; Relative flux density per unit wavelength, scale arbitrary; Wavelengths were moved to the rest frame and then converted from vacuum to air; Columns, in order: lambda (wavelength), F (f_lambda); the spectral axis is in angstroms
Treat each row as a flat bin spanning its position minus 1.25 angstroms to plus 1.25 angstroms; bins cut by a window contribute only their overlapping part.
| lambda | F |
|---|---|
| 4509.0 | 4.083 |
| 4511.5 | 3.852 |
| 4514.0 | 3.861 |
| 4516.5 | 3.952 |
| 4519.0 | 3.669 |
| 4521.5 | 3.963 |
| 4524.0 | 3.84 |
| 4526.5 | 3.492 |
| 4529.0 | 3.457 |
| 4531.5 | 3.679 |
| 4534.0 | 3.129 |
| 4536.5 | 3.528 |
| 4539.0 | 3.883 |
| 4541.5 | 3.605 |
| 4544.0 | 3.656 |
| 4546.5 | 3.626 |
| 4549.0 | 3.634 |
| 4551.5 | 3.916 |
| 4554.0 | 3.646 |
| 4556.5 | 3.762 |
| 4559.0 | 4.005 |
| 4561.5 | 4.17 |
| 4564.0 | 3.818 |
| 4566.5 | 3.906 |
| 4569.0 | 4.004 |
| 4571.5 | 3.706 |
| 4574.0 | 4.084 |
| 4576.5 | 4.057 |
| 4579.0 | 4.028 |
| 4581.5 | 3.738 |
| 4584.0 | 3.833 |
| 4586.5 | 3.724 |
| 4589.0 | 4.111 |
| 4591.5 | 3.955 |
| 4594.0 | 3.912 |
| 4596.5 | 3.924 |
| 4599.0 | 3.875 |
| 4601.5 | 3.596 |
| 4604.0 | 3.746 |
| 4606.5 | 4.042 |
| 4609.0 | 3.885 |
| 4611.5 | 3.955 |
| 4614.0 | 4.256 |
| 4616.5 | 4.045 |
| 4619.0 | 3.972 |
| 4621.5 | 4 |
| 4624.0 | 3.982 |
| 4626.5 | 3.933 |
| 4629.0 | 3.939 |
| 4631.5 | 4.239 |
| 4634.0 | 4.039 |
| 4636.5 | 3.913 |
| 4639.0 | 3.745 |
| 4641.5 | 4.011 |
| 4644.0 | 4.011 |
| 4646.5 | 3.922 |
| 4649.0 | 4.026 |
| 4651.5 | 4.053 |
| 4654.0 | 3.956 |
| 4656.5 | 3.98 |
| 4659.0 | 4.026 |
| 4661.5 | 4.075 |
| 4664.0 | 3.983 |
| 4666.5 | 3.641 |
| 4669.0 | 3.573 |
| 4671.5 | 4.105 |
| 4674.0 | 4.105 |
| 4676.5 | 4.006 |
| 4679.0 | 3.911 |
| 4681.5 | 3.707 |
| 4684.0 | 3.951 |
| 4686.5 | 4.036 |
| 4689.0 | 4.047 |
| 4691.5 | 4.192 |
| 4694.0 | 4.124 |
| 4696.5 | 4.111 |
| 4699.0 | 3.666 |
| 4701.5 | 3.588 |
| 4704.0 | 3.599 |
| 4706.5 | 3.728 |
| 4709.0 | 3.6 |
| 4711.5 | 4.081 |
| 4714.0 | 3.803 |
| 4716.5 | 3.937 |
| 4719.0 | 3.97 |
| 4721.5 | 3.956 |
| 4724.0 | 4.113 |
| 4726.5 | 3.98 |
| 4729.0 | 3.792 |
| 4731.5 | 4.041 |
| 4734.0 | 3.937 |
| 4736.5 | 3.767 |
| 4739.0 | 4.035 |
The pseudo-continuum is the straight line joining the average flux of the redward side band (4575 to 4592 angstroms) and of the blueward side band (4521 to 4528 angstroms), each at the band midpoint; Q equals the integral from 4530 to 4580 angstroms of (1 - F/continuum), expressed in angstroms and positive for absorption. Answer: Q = 0.6 angstroms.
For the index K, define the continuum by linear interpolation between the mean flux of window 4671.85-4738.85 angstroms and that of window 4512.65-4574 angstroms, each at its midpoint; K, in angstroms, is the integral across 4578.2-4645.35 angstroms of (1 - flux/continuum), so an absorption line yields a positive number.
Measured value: -2.1 angstroms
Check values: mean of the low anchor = 3.75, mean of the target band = 3.94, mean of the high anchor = 3.92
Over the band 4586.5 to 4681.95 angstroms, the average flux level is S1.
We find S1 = 3.95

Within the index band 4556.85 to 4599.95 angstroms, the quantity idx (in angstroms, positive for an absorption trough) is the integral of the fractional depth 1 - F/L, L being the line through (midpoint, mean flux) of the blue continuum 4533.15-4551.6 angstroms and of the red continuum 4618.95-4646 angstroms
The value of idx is -1.9 angstroms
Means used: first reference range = 3.61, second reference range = 3.98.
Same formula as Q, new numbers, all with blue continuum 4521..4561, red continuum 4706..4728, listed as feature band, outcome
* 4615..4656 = -1.98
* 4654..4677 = -0.59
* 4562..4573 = -0.50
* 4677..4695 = -0.57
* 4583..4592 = -0.39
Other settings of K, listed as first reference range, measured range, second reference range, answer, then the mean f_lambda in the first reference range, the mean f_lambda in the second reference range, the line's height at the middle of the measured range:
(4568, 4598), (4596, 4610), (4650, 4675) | 0.3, 3.92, 3.95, 3.93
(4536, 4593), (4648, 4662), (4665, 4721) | -0.5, 3.85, 3.89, 3.88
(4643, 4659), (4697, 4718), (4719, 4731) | 1.1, 3.99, 3.97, 3.97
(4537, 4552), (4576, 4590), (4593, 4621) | -0.2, 3.7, 3.93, 3.84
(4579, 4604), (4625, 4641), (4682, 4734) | -0.4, 3.86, 3.91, 3.88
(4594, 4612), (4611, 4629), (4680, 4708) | -0.7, 3.86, 3.88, 3.86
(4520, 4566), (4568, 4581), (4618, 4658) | -0.5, 3.71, 3.98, 3.8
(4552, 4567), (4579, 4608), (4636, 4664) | 0.4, 3.88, 3.98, 3.92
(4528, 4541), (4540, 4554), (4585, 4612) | -0.3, 3.54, 3.88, 3.61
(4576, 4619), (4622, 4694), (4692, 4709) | -2.2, 3.92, 3.8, 3.85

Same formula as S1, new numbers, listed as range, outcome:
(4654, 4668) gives 3.94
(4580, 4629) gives 3.92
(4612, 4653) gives 4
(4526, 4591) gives 3.78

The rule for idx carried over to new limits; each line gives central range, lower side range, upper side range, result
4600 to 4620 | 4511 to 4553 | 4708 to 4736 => -0.79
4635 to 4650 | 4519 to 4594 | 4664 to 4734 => -0.31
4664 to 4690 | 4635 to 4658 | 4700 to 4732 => 0.02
